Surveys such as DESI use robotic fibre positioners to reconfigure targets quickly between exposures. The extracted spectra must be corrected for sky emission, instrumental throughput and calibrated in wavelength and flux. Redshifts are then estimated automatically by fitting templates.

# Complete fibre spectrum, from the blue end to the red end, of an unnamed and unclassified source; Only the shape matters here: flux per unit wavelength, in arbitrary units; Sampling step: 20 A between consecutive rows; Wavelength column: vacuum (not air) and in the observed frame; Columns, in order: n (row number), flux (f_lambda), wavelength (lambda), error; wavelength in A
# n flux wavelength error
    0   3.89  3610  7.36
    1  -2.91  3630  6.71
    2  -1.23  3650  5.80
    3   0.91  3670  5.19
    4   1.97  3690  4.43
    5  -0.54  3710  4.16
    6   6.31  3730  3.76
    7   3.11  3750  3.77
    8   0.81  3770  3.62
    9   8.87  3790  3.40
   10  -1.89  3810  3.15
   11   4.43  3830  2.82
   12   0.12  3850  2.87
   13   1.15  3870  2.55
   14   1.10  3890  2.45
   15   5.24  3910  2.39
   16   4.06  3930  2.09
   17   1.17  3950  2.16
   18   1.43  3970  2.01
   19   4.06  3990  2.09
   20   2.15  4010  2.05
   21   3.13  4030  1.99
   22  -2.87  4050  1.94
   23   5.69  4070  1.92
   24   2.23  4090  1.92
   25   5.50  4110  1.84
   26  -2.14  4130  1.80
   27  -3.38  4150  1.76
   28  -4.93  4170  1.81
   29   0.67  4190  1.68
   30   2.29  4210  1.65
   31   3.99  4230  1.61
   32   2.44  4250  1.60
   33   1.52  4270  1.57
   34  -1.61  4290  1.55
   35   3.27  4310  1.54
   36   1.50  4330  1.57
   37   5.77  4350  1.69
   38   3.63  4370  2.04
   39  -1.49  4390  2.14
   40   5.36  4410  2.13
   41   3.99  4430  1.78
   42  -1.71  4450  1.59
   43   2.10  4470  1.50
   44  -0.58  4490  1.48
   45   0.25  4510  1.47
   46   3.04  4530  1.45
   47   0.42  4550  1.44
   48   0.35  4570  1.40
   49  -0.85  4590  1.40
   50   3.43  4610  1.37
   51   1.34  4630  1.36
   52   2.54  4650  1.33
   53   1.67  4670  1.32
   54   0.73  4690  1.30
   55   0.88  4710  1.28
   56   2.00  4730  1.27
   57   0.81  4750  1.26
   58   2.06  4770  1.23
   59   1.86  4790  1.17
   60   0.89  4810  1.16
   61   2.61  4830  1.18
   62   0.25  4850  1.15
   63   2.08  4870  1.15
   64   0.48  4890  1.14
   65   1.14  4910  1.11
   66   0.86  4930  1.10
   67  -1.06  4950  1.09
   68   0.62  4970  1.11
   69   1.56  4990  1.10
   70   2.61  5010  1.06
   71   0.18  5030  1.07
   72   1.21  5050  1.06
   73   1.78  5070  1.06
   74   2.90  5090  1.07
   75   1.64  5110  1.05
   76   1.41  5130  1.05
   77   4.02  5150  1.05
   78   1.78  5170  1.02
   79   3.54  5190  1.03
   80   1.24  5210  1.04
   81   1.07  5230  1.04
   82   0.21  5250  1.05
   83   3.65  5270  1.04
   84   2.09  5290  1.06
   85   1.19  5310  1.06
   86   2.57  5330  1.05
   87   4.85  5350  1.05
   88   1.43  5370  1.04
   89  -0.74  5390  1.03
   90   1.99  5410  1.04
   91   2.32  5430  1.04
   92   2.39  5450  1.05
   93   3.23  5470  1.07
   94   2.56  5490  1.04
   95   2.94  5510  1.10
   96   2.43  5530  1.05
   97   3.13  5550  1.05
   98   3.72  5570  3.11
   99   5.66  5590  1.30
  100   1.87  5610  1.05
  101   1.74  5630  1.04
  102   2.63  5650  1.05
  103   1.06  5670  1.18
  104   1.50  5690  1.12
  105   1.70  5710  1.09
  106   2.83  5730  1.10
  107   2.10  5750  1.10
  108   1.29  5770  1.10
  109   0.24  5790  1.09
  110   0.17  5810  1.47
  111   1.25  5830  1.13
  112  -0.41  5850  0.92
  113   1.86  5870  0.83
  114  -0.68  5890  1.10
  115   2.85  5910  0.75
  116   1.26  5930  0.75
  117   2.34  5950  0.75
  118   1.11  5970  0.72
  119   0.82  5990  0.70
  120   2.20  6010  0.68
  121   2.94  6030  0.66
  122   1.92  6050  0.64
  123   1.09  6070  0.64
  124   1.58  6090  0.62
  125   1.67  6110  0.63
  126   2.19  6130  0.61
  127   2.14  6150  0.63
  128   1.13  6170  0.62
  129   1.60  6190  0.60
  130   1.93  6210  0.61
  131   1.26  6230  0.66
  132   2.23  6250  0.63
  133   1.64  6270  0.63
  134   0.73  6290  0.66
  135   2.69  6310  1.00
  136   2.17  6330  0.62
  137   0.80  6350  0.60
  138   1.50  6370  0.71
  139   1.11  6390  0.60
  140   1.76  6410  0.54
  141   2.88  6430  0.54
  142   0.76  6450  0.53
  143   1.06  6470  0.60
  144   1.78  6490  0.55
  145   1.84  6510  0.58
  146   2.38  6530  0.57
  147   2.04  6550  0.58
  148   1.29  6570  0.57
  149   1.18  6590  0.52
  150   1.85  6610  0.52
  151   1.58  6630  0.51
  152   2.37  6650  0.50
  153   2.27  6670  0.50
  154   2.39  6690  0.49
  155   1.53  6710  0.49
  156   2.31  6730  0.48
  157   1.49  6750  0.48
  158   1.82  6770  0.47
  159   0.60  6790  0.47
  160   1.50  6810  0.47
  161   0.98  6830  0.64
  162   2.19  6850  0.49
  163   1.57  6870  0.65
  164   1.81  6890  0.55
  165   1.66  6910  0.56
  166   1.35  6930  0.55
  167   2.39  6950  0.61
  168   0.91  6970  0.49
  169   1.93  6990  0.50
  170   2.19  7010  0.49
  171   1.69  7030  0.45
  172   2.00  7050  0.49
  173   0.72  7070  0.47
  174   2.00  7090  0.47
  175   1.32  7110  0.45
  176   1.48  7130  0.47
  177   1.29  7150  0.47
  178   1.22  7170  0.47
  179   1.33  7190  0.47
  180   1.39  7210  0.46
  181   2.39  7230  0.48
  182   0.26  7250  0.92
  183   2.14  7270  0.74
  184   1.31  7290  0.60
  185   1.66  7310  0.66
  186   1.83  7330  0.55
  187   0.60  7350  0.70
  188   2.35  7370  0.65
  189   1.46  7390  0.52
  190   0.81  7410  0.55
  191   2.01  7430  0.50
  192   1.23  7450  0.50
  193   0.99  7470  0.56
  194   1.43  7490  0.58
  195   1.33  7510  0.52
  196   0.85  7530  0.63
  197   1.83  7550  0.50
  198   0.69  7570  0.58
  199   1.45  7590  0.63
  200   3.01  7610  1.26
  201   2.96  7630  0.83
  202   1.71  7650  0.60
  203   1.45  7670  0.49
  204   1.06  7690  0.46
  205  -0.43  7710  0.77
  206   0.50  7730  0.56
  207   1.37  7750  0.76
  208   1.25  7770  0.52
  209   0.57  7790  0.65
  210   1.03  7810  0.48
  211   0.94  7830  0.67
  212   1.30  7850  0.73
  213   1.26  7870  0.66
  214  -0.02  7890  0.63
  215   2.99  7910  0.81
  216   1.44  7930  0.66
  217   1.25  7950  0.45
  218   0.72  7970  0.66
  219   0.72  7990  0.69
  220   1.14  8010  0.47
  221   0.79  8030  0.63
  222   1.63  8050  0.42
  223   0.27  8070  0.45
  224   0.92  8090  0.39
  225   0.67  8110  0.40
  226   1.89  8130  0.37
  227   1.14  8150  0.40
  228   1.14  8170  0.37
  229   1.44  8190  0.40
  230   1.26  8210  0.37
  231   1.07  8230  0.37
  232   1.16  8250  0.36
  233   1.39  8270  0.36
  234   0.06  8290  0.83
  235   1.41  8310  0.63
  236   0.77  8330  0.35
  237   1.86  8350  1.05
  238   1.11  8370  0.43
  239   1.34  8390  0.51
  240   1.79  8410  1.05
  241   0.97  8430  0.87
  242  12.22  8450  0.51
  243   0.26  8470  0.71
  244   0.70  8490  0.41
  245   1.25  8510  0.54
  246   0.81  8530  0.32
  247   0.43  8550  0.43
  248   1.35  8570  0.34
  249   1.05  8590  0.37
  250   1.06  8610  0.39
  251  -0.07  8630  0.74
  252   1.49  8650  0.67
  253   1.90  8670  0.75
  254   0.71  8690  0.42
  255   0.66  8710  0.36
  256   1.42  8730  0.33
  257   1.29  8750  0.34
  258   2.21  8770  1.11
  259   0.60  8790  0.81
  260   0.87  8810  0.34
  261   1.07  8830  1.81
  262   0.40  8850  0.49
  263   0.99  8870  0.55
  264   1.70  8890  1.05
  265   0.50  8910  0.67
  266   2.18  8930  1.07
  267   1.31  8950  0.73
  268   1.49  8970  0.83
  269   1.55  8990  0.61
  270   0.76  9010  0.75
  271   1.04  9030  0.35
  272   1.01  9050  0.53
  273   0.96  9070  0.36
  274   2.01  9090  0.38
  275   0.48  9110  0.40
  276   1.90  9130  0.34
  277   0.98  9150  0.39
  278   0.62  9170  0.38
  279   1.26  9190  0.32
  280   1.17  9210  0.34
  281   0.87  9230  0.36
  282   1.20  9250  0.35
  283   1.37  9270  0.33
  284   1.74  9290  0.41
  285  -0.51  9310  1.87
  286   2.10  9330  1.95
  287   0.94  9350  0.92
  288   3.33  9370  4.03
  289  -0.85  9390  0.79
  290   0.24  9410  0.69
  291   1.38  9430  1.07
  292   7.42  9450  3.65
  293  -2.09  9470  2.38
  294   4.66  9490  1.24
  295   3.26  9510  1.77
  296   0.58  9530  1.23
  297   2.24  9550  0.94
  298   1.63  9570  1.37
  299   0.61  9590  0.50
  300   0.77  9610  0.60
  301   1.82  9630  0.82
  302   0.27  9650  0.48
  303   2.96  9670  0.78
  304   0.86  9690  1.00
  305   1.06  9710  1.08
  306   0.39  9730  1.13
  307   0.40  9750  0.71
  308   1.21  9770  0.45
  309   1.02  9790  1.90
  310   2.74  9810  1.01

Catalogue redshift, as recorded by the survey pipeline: 1.27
